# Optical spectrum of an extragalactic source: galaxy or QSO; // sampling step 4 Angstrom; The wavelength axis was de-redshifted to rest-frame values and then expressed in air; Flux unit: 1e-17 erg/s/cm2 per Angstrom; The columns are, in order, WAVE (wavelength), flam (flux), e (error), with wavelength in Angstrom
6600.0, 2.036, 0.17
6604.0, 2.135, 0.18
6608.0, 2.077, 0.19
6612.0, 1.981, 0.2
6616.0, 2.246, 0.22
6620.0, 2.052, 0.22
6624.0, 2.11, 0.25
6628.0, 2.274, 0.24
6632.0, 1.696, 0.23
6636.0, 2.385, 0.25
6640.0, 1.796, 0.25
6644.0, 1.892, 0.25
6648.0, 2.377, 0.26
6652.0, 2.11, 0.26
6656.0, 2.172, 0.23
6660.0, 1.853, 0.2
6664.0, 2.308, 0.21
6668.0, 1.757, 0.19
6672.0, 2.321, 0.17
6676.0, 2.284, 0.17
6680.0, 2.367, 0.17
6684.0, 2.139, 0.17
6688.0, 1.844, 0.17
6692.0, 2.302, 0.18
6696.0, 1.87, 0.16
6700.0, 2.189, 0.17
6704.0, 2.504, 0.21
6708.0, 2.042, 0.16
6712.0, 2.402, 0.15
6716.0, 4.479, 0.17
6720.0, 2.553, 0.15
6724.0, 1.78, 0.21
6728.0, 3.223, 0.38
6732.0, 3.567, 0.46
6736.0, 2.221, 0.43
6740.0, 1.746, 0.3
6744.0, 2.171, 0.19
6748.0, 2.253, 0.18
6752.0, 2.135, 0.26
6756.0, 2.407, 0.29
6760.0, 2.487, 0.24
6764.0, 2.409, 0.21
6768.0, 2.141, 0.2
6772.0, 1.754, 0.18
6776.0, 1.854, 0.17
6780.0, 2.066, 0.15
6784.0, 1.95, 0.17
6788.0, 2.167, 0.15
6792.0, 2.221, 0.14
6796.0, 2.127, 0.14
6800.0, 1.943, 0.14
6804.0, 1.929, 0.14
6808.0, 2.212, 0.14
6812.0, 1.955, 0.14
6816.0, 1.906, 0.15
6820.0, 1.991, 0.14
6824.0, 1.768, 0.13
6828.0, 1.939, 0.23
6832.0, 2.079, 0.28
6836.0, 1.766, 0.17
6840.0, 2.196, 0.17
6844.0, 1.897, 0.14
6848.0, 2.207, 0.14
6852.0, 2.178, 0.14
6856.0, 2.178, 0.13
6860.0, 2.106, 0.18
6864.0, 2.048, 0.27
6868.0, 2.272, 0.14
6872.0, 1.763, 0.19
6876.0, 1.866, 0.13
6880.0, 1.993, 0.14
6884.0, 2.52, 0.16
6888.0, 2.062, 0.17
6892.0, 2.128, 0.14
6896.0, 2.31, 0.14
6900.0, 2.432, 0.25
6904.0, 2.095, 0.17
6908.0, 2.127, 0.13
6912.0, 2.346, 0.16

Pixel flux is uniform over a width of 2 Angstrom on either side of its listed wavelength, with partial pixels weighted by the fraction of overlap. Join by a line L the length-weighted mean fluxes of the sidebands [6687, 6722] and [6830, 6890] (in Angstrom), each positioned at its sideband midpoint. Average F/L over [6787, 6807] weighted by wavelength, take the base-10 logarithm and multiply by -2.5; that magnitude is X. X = 0.08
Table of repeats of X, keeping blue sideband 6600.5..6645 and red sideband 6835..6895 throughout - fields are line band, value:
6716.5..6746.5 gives -0.23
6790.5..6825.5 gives 0.04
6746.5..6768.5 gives -0.12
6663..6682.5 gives -0.07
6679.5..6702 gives -0.02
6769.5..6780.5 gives 0.11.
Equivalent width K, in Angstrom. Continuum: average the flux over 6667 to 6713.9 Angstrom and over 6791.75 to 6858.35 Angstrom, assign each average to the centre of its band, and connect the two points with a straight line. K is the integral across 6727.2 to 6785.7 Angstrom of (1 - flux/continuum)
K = -4.7 Angstrom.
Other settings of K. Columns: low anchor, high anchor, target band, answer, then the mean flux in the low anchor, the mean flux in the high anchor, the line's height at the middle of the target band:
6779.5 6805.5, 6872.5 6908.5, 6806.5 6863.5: 2.0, 2.06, 2.16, 2.1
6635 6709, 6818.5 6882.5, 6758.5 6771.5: -1.3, 2.13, 2.02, 2.07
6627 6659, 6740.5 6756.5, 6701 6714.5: -1.6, 2.07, 2.18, 2.14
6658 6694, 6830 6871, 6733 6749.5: -0.5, 2.13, 2.08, 2.11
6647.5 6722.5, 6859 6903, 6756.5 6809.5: 2.8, 2.3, 2.14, 2.22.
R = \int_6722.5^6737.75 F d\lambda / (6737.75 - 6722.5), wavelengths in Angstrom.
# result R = 2.74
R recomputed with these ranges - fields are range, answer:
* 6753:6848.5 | 2.06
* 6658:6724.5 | 2.31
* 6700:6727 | 2.62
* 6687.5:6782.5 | 2.36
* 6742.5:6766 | 2.31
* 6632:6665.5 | 2.08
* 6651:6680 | 2.13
